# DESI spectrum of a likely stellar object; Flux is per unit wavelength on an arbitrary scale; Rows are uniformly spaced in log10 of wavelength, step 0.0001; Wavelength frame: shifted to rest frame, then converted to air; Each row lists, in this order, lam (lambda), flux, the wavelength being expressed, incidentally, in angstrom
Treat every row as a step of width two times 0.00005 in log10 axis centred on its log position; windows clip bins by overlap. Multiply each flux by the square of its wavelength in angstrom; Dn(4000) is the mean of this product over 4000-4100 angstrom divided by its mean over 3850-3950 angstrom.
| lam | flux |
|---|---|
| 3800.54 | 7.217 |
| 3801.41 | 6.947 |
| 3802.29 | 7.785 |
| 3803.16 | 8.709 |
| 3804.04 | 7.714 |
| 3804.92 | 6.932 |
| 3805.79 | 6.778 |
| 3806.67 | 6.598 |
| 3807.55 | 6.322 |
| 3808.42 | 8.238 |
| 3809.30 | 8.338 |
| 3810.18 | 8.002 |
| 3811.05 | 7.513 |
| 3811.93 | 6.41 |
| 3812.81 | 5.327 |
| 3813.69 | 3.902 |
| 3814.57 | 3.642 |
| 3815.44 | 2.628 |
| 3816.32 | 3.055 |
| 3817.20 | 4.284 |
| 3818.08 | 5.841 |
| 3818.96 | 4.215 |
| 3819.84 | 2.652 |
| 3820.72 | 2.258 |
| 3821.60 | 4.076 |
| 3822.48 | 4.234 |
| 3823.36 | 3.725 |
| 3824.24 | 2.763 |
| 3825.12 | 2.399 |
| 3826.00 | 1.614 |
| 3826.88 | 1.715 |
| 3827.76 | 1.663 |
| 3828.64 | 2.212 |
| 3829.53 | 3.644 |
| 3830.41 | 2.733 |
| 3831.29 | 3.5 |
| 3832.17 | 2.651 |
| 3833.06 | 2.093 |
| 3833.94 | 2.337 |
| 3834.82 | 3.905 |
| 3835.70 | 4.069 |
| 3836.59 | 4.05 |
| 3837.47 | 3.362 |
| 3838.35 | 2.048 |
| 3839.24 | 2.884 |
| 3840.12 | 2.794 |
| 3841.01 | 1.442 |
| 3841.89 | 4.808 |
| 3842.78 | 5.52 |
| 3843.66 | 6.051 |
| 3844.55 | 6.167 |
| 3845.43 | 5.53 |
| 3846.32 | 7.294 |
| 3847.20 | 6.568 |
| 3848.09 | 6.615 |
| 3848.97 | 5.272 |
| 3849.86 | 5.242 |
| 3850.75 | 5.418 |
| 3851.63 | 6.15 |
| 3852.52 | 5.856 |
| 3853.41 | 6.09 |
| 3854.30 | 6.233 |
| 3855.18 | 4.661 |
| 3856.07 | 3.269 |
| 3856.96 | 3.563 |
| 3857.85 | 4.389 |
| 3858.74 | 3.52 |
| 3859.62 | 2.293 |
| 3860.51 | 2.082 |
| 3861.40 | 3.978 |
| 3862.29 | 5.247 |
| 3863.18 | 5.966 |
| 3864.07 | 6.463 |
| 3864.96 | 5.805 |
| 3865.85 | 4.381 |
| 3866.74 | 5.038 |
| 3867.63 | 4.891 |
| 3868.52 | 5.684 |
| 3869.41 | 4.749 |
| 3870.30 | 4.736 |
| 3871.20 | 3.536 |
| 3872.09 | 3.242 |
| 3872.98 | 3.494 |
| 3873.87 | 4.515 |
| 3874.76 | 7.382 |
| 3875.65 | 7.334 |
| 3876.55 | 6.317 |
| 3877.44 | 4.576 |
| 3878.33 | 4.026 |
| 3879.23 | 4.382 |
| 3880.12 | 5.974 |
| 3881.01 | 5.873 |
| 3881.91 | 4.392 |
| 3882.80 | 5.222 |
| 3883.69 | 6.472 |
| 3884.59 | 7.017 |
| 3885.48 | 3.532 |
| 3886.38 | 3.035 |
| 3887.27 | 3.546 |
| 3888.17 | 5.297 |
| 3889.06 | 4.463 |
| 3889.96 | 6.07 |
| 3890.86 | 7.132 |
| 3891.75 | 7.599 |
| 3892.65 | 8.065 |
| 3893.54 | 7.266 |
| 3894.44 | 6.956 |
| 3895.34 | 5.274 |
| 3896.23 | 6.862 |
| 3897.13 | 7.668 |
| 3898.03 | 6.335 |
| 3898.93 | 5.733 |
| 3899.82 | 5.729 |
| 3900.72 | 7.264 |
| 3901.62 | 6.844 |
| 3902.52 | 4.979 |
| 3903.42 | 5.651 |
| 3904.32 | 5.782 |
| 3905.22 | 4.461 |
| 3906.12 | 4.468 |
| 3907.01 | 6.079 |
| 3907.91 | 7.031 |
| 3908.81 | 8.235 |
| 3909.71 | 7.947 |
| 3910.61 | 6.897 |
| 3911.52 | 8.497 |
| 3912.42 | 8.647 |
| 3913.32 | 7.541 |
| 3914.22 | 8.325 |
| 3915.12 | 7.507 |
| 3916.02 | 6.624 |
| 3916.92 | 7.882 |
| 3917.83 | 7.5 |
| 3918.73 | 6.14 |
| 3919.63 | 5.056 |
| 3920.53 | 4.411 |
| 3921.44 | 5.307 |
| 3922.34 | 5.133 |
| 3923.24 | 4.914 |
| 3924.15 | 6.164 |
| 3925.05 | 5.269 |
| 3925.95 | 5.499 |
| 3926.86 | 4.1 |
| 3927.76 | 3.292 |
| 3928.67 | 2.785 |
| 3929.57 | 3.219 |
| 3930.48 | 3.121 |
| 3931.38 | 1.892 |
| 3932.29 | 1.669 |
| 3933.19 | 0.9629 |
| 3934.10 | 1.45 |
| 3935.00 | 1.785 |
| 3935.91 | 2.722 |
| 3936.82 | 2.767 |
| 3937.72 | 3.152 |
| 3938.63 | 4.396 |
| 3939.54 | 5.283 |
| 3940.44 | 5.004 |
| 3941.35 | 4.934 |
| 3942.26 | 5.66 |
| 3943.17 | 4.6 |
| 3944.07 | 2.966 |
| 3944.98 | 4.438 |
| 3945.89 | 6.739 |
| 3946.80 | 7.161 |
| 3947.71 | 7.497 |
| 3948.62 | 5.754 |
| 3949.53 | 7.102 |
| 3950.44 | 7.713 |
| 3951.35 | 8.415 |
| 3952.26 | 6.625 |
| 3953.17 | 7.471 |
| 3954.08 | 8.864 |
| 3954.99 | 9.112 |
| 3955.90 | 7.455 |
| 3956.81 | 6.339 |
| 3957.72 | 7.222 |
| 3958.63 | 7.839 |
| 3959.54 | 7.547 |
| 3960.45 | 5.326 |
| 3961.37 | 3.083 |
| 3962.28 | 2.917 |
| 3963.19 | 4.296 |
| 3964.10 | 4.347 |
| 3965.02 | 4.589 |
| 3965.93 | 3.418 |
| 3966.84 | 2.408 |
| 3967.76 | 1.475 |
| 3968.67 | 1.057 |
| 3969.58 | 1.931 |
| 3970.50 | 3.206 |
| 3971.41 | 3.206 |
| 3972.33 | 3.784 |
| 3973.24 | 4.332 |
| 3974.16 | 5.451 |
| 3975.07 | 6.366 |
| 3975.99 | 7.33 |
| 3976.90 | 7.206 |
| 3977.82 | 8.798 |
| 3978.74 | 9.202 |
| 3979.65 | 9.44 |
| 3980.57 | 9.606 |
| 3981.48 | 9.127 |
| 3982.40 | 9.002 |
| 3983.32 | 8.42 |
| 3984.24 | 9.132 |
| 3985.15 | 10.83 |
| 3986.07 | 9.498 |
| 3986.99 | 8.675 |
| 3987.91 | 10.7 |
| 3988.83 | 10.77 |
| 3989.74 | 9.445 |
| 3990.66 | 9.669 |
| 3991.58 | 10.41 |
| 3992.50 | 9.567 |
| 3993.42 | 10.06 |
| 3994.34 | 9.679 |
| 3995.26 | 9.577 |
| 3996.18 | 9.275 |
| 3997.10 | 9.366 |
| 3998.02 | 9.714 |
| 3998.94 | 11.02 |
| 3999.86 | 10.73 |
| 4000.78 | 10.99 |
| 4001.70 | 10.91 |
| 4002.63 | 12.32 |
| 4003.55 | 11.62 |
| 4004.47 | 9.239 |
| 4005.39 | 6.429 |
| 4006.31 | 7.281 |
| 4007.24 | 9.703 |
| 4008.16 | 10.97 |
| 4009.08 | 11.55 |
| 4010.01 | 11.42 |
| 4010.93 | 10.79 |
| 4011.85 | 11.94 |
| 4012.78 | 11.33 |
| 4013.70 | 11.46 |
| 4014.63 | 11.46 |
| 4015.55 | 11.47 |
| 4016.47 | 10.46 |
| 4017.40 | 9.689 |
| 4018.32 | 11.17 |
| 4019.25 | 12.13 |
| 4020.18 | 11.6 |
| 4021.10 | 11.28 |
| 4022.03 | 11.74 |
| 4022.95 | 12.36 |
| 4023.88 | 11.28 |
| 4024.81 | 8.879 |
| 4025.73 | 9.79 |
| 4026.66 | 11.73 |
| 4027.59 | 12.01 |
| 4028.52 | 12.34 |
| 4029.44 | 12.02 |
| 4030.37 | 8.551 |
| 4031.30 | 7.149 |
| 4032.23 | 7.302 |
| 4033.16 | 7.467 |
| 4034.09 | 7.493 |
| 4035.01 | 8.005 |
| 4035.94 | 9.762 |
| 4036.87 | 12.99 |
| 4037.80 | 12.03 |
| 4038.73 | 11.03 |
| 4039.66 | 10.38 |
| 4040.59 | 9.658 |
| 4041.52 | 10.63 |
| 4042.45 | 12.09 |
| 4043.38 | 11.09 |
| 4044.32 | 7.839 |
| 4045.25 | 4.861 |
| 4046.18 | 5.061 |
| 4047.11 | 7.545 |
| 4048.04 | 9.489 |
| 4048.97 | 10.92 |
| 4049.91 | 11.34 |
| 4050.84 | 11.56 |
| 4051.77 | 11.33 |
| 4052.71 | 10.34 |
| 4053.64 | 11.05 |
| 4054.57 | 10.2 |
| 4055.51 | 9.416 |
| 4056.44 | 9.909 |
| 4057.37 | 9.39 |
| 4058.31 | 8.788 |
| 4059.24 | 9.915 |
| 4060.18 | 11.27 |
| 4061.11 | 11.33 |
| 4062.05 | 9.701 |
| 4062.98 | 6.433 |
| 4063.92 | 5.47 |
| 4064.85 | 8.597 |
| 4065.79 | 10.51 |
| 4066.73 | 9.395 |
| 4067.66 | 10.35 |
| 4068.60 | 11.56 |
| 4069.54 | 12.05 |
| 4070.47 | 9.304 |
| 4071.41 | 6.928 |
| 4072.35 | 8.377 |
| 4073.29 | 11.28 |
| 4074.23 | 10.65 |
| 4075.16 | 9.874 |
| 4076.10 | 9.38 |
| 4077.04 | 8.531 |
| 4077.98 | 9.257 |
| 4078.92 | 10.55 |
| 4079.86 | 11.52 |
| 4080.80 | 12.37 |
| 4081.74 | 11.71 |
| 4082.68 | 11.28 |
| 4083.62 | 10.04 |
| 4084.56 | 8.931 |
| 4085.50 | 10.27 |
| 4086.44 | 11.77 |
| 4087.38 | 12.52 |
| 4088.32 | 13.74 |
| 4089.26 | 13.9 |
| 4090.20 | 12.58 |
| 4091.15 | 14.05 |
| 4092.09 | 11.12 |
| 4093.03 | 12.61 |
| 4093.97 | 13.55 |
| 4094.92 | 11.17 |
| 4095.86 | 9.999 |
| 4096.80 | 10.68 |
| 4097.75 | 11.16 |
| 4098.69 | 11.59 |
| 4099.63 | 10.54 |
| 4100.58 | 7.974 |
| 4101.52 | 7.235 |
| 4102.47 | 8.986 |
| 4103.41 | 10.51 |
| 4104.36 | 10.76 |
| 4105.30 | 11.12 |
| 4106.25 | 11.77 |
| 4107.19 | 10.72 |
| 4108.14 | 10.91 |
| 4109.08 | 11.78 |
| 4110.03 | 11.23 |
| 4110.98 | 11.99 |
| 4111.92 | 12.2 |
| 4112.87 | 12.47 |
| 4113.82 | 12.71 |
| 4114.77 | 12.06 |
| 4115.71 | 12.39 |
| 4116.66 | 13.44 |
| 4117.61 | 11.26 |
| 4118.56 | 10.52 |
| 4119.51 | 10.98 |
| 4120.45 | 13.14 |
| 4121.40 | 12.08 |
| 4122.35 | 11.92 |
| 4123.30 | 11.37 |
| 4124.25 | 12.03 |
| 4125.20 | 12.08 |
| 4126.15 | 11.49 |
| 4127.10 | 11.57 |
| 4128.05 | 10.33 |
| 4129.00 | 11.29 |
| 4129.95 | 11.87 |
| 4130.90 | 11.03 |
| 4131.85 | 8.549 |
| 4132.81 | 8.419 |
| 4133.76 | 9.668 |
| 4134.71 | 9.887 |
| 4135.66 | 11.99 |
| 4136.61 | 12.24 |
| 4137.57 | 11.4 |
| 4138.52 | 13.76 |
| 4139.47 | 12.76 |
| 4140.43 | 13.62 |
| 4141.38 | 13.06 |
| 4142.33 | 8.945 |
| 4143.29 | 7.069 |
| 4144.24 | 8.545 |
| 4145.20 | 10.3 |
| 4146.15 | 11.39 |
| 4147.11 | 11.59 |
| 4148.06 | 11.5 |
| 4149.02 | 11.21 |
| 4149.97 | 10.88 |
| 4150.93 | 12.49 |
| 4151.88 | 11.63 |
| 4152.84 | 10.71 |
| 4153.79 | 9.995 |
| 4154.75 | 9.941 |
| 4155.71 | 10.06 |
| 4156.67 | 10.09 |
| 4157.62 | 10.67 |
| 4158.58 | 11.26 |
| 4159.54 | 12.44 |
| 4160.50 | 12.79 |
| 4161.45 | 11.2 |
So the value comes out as 2.1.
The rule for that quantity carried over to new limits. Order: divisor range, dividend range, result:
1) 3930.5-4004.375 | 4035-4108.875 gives 1.62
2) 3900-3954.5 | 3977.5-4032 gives 1.95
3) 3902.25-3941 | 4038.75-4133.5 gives 2.26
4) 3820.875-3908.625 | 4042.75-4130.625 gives 2.46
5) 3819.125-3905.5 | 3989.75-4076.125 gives 2.30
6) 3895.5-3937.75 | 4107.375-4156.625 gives 2.34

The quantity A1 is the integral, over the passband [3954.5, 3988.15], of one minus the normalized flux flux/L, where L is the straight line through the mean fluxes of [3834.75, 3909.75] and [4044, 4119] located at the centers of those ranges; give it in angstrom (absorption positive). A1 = 6.4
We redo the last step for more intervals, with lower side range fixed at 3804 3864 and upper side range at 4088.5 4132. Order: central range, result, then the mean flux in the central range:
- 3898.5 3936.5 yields 6.8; 5.33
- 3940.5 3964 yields 3.8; 6.23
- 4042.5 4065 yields 1.5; 9.35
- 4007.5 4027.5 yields -4.6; 11.2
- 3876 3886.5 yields 0.9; 5.15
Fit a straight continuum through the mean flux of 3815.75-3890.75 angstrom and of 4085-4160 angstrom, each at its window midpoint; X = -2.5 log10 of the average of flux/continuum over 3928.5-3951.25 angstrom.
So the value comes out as 0.48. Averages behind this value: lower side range 4.39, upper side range 11.3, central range 4.28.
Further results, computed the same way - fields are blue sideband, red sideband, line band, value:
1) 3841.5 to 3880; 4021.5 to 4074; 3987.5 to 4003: -0.20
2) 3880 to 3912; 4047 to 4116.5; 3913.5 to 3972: 0.41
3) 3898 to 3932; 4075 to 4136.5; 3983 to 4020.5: -0.24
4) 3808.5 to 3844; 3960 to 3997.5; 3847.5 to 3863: -0.08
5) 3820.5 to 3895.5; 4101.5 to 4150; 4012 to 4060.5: -0.14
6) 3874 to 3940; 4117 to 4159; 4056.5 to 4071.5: -0.03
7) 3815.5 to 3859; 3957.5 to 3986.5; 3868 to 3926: -0.21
